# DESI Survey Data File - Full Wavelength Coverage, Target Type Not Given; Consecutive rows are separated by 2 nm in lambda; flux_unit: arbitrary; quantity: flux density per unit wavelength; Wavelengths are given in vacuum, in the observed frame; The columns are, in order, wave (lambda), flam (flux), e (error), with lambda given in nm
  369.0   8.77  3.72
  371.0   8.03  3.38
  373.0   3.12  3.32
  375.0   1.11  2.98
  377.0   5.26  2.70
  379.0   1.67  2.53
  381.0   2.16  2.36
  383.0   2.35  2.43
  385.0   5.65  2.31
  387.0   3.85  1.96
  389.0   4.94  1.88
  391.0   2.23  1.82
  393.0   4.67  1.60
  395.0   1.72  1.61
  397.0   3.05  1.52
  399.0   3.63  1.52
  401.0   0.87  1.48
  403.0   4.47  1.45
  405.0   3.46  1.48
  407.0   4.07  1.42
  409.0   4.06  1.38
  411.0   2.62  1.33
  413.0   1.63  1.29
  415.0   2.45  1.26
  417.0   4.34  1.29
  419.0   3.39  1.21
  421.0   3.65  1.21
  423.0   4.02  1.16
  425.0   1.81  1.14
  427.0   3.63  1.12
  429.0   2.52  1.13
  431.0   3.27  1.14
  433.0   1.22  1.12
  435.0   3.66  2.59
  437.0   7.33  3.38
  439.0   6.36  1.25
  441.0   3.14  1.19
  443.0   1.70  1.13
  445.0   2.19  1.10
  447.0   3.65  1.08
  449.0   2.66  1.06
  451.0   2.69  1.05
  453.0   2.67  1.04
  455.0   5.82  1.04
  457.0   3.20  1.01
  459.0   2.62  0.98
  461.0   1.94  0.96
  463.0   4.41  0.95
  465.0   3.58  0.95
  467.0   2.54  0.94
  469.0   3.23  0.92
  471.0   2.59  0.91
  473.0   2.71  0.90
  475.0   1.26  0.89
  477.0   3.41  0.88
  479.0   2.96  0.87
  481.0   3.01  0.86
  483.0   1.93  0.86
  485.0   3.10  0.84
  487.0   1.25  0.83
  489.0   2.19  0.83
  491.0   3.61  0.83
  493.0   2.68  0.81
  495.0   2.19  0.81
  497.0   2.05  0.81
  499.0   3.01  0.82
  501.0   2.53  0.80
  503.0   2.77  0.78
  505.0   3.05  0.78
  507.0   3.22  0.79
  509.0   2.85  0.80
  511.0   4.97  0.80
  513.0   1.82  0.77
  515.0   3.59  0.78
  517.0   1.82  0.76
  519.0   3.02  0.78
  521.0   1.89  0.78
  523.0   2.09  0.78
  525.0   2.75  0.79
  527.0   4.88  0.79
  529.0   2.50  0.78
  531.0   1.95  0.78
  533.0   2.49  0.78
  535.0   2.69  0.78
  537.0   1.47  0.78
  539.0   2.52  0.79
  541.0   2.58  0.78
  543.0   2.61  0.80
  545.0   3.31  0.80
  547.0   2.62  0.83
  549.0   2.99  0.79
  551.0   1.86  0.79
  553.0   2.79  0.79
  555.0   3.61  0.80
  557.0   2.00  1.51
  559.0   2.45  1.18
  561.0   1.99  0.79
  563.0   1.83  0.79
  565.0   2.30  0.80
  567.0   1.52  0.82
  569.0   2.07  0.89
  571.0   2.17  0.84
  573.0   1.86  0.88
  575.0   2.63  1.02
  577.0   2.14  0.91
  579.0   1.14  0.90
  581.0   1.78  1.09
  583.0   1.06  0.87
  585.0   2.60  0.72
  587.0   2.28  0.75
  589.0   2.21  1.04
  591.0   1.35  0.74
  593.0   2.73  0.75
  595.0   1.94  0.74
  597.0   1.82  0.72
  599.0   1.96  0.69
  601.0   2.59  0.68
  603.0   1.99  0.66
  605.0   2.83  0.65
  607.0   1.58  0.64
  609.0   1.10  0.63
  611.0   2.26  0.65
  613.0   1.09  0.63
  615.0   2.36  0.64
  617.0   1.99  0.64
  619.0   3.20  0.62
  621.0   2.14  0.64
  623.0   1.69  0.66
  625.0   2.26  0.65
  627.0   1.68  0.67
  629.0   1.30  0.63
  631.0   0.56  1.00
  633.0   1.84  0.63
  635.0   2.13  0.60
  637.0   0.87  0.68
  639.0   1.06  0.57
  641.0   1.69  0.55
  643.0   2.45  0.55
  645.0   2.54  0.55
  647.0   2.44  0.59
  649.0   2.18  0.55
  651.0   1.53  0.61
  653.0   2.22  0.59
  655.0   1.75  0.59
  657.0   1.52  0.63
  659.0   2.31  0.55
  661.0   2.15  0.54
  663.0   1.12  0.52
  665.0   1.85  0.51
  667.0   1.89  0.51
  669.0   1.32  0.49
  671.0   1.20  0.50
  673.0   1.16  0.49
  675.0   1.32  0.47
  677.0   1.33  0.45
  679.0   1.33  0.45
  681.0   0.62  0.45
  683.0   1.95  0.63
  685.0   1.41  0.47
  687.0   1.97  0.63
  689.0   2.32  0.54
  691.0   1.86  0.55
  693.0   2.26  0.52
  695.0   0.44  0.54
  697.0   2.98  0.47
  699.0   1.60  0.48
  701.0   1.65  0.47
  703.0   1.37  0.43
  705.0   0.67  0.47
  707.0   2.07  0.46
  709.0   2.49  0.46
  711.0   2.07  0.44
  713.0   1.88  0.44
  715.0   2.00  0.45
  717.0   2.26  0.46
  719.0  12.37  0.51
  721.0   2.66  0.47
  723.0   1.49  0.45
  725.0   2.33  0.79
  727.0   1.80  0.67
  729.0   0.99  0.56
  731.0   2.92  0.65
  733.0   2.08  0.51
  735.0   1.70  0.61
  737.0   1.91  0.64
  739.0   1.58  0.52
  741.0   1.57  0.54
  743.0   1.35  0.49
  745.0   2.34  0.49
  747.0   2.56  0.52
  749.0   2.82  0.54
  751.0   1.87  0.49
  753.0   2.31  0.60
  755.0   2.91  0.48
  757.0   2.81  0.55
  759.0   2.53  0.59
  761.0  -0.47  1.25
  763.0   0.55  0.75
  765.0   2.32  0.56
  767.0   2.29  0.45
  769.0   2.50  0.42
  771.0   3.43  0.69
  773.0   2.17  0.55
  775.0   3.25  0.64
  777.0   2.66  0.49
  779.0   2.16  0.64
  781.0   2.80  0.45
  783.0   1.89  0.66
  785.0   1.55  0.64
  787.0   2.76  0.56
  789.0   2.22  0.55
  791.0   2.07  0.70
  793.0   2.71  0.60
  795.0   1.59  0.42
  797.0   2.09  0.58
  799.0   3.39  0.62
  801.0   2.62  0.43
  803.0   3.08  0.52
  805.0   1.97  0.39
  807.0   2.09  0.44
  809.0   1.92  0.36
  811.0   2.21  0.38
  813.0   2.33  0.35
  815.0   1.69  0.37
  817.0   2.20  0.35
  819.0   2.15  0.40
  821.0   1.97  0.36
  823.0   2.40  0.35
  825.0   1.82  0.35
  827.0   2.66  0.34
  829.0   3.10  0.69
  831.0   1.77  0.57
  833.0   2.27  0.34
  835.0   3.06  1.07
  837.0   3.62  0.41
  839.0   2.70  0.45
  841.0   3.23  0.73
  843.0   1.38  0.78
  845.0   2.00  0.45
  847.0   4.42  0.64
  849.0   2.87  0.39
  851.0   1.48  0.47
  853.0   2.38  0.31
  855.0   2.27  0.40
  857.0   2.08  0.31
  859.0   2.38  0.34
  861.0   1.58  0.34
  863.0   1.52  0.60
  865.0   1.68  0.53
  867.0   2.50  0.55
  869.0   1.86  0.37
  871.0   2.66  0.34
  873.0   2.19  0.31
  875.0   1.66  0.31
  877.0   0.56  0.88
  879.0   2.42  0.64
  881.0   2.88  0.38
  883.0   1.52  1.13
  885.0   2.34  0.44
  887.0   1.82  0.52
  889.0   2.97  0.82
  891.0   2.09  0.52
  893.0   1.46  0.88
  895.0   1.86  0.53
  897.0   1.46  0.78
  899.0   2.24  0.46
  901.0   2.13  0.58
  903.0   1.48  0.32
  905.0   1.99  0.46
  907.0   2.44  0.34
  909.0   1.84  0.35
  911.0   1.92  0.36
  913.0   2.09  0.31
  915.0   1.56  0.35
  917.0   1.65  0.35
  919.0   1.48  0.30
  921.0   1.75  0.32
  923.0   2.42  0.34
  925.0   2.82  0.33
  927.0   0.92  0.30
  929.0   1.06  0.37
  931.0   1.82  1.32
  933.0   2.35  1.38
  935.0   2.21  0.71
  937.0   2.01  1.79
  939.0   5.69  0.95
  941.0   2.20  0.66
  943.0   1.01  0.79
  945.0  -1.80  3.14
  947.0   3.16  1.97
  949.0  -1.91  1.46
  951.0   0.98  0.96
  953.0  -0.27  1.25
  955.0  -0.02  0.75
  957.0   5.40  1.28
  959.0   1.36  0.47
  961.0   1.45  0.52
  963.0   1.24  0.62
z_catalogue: 0.93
